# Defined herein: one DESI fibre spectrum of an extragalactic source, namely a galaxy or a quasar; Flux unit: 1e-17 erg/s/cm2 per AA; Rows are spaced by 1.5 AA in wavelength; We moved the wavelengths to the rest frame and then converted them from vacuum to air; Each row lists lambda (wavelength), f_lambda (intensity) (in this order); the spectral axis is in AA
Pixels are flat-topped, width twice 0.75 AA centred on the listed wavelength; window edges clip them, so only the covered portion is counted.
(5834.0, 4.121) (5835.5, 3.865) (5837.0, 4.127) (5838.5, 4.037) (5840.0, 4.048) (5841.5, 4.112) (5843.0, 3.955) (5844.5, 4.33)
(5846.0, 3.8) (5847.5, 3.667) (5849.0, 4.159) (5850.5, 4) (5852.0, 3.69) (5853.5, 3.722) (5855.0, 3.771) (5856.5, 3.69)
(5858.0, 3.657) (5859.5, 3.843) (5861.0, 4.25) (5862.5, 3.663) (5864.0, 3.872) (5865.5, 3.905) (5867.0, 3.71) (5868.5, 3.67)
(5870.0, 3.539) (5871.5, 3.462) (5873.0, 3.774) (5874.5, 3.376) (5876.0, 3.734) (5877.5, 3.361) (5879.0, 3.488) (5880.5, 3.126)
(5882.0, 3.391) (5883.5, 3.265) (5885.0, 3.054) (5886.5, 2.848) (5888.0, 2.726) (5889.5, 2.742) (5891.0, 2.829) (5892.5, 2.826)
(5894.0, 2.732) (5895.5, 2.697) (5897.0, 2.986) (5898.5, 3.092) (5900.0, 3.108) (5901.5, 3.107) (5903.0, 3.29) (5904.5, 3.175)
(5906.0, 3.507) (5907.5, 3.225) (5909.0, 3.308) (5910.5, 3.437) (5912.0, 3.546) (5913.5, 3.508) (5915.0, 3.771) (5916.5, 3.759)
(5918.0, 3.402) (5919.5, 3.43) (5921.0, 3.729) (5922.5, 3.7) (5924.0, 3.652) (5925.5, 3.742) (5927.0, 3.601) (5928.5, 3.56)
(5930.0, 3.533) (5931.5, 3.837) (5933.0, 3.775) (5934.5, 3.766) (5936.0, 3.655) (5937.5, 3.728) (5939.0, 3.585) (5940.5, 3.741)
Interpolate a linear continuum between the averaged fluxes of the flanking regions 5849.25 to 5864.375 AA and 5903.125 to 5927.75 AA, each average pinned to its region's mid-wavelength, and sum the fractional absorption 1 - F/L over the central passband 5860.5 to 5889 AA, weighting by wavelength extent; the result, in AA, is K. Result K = 2.02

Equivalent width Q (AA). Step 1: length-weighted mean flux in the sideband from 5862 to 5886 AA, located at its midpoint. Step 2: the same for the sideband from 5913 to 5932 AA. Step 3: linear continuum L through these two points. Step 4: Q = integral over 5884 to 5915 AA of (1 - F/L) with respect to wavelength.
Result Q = 4.1 AA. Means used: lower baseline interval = 3.52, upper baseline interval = 3.63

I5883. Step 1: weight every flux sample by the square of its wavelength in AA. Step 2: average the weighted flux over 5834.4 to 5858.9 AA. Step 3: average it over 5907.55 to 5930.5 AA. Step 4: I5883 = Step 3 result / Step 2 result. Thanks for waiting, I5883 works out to 0.93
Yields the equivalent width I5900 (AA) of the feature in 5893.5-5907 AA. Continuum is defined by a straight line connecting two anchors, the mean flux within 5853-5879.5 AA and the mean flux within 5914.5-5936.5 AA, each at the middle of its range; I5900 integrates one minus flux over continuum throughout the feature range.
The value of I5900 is 2.2 AA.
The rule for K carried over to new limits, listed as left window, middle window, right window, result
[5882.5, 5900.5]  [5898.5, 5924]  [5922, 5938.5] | -1.0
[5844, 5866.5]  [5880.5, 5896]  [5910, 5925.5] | 3.3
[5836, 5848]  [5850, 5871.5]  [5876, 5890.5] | -0.9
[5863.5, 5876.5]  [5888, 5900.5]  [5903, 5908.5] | 2.0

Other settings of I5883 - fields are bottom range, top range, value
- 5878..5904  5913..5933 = 1.22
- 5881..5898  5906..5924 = 1.22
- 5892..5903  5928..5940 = 1.26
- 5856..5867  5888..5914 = 0.82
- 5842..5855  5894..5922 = 0.87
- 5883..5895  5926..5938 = 1.30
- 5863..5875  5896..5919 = 0.92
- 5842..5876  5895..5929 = 0.91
